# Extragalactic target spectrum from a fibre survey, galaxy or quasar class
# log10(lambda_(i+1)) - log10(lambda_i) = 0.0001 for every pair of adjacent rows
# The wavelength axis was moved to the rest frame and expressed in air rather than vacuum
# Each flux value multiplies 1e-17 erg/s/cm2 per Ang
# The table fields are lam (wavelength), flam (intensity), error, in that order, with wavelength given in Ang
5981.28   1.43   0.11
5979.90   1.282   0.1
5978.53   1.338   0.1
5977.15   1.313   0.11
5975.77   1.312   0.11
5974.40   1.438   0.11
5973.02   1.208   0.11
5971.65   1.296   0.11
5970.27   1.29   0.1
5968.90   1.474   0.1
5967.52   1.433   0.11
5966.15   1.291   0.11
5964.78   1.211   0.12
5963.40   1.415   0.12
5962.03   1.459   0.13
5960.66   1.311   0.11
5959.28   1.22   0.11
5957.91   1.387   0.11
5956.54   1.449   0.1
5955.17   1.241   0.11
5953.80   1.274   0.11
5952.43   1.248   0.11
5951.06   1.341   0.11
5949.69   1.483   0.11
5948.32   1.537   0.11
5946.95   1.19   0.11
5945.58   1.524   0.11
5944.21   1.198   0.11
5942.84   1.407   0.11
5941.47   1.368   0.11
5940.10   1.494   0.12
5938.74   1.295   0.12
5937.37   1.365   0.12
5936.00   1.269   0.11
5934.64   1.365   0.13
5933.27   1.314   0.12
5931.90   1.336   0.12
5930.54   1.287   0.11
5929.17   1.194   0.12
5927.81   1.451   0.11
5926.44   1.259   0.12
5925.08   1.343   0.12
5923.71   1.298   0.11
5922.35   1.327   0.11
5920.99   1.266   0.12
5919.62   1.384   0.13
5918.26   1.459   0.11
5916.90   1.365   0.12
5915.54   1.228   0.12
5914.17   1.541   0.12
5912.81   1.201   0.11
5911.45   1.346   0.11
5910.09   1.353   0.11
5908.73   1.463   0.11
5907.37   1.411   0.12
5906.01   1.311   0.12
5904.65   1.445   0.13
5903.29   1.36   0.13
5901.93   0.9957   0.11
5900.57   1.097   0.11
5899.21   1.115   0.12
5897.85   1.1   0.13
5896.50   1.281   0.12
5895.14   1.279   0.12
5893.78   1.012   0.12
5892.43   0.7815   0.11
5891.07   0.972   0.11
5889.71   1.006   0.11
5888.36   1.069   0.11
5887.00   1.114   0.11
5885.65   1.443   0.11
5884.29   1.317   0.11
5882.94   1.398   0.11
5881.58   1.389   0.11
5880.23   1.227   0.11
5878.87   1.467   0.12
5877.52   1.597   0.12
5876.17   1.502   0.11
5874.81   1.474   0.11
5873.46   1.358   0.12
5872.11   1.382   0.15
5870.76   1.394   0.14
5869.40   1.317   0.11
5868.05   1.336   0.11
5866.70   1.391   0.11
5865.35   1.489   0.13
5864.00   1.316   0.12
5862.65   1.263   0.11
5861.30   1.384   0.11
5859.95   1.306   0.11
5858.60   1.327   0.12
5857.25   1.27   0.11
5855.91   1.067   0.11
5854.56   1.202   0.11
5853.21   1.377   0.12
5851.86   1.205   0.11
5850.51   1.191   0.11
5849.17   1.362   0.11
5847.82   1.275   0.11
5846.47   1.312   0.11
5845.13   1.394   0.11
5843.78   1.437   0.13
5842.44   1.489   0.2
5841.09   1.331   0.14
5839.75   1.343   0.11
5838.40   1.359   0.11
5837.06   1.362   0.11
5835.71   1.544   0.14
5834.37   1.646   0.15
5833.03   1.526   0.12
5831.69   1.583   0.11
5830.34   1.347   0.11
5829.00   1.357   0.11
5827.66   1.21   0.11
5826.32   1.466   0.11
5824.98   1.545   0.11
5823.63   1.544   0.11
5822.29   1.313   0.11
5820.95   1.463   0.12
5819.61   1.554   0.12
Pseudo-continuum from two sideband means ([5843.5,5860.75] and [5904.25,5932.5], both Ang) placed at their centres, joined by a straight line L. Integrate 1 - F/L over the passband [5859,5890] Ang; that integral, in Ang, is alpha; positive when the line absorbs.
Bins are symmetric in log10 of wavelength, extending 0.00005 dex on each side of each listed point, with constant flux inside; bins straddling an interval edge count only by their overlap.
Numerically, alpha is -1.1 Ang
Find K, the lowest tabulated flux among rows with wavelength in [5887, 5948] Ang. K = 0.7815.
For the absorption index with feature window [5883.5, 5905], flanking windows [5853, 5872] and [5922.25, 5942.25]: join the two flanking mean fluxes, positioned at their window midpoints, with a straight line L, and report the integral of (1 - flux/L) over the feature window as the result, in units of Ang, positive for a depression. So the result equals 2.9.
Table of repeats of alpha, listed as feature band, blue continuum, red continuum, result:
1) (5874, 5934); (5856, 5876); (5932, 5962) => 2.9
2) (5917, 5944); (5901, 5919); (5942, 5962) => 0.1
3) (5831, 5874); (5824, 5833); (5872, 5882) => 2.0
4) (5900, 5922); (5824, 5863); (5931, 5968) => 0.4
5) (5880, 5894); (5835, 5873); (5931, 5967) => 1.9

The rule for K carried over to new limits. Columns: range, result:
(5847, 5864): 1.067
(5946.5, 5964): 1.19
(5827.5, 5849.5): 1.21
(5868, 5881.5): 1.227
